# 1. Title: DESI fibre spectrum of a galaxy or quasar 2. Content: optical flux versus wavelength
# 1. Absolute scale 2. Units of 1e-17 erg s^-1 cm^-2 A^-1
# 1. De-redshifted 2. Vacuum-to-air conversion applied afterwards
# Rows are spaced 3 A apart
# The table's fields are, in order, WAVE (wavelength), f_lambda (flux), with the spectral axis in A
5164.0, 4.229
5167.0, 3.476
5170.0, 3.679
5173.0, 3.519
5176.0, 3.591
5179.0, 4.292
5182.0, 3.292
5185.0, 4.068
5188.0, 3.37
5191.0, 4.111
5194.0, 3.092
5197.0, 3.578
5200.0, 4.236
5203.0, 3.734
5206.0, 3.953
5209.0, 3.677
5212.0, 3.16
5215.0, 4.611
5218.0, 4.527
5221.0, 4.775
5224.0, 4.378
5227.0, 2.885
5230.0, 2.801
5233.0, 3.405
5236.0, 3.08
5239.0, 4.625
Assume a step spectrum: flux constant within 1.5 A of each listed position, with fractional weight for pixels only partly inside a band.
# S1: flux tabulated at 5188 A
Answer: 3.37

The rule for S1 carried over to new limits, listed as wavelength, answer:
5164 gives 4.229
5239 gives 4.625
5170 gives 3.679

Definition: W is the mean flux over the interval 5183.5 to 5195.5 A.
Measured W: 3.66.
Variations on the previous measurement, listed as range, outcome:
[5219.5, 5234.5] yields 3.65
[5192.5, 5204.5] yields 3.66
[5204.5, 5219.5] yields 3.99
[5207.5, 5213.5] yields 3.42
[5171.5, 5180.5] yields 3.8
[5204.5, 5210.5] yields 3.81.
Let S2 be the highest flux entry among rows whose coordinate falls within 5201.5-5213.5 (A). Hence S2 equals 3.953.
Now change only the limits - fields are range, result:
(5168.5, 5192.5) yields 4.292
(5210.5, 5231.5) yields 4.775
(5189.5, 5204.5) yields 4.236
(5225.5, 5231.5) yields 2.885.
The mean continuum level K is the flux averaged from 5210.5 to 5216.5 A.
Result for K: 3.89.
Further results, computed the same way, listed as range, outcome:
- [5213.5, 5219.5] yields 4.57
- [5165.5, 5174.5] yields 3.56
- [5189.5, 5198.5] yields 3.59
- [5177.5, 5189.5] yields 3.76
